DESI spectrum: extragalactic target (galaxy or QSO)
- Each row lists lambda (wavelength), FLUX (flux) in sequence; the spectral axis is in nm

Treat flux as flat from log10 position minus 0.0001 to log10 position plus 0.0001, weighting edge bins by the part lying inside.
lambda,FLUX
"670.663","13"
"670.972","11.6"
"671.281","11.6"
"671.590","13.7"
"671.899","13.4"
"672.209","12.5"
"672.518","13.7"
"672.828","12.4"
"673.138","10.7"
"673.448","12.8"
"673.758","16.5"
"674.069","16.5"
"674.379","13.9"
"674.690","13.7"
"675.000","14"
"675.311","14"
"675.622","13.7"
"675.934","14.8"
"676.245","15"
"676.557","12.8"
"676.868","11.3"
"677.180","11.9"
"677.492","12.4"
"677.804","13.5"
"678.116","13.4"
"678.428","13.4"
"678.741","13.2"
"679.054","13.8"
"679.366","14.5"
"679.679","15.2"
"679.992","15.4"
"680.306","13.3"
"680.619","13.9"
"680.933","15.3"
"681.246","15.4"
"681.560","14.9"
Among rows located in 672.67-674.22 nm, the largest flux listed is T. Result 16.5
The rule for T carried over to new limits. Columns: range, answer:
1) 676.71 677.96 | 13.5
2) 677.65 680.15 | 15.4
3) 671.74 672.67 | 13.7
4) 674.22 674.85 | 13.9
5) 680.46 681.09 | 15.3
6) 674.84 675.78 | 14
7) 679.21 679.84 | 15.2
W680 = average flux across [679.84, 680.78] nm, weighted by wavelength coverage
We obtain 14.2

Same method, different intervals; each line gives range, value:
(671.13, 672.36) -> 12.8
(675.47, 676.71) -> 14.1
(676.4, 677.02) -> 12.1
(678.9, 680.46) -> 14.4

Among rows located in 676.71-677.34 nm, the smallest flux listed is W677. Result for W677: 11.3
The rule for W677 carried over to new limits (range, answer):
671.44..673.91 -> 10.7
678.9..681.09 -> 13.3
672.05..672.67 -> 12.5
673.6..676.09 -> 13.7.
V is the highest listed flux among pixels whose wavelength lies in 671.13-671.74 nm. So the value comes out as 13.7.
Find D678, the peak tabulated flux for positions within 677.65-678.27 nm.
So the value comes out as 13.5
